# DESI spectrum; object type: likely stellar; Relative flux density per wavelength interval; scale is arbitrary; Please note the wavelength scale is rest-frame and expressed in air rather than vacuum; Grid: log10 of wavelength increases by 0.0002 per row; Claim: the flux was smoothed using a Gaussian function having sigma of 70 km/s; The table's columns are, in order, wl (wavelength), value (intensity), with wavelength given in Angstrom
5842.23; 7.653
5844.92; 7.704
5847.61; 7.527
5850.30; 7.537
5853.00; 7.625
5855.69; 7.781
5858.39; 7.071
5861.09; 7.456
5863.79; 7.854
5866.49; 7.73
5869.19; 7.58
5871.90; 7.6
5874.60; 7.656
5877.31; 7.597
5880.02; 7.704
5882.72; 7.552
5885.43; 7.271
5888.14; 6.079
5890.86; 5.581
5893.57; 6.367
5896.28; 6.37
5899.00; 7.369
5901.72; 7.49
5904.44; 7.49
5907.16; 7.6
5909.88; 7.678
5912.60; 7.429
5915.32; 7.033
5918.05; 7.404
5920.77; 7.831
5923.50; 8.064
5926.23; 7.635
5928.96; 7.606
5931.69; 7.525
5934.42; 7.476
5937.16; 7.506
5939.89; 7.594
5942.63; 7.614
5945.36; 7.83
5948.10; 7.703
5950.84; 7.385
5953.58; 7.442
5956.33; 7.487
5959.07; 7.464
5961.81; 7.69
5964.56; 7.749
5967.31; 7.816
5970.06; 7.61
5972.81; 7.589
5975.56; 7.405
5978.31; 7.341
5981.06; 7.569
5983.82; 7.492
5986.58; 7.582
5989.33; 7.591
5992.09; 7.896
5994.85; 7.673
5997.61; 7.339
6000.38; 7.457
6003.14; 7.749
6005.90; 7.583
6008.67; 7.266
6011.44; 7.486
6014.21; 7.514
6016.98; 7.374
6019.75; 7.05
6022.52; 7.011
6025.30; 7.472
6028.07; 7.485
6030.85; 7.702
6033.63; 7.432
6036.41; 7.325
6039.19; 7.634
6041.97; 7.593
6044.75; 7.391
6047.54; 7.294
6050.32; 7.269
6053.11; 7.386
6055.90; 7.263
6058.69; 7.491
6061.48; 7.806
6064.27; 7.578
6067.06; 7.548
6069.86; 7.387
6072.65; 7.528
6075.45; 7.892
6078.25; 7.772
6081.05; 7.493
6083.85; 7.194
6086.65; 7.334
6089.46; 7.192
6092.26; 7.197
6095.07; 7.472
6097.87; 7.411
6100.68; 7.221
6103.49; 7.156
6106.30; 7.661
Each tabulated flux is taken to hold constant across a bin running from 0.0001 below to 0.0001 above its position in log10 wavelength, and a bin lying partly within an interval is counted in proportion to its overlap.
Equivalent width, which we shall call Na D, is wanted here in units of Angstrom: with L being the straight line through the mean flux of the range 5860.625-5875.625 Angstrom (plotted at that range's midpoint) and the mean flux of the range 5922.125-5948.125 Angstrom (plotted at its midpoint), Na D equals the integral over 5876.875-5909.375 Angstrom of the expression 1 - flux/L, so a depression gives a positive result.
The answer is 2.6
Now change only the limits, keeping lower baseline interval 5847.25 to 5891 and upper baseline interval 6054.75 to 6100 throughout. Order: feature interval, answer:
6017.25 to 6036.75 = 0.3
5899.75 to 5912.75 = -0.2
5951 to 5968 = -0.3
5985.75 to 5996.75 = -0.3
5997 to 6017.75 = -0.1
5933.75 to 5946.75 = -0.3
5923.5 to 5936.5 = -0.3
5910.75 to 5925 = -0.3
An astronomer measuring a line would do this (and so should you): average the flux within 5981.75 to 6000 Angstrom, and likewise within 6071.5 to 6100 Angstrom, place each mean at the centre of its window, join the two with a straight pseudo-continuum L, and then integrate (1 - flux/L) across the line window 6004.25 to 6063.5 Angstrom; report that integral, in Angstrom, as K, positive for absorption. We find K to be 0.8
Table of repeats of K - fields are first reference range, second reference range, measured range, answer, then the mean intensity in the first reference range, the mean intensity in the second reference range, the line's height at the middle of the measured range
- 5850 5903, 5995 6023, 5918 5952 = -1.5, 7.26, 7.41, 7.32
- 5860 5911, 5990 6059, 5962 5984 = -0.6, 7.26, 7.45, 7.38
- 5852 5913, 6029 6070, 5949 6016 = -1.3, 7.3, 7.48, 7.4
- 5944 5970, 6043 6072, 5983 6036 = 0.3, 7.62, 7.45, 7.53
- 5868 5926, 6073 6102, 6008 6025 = 0.2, 7.28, 7.42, 7.37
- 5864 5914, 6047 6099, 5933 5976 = -1.6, 7.24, 7.45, 7.32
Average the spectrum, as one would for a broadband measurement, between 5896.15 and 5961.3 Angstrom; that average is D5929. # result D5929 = 7.53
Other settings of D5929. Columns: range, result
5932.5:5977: 7.58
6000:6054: 7.42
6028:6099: 7.46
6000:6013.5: 7.51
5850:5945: 7.4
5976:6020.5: 7.5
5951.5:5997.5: 7.58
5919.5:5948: 7.67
